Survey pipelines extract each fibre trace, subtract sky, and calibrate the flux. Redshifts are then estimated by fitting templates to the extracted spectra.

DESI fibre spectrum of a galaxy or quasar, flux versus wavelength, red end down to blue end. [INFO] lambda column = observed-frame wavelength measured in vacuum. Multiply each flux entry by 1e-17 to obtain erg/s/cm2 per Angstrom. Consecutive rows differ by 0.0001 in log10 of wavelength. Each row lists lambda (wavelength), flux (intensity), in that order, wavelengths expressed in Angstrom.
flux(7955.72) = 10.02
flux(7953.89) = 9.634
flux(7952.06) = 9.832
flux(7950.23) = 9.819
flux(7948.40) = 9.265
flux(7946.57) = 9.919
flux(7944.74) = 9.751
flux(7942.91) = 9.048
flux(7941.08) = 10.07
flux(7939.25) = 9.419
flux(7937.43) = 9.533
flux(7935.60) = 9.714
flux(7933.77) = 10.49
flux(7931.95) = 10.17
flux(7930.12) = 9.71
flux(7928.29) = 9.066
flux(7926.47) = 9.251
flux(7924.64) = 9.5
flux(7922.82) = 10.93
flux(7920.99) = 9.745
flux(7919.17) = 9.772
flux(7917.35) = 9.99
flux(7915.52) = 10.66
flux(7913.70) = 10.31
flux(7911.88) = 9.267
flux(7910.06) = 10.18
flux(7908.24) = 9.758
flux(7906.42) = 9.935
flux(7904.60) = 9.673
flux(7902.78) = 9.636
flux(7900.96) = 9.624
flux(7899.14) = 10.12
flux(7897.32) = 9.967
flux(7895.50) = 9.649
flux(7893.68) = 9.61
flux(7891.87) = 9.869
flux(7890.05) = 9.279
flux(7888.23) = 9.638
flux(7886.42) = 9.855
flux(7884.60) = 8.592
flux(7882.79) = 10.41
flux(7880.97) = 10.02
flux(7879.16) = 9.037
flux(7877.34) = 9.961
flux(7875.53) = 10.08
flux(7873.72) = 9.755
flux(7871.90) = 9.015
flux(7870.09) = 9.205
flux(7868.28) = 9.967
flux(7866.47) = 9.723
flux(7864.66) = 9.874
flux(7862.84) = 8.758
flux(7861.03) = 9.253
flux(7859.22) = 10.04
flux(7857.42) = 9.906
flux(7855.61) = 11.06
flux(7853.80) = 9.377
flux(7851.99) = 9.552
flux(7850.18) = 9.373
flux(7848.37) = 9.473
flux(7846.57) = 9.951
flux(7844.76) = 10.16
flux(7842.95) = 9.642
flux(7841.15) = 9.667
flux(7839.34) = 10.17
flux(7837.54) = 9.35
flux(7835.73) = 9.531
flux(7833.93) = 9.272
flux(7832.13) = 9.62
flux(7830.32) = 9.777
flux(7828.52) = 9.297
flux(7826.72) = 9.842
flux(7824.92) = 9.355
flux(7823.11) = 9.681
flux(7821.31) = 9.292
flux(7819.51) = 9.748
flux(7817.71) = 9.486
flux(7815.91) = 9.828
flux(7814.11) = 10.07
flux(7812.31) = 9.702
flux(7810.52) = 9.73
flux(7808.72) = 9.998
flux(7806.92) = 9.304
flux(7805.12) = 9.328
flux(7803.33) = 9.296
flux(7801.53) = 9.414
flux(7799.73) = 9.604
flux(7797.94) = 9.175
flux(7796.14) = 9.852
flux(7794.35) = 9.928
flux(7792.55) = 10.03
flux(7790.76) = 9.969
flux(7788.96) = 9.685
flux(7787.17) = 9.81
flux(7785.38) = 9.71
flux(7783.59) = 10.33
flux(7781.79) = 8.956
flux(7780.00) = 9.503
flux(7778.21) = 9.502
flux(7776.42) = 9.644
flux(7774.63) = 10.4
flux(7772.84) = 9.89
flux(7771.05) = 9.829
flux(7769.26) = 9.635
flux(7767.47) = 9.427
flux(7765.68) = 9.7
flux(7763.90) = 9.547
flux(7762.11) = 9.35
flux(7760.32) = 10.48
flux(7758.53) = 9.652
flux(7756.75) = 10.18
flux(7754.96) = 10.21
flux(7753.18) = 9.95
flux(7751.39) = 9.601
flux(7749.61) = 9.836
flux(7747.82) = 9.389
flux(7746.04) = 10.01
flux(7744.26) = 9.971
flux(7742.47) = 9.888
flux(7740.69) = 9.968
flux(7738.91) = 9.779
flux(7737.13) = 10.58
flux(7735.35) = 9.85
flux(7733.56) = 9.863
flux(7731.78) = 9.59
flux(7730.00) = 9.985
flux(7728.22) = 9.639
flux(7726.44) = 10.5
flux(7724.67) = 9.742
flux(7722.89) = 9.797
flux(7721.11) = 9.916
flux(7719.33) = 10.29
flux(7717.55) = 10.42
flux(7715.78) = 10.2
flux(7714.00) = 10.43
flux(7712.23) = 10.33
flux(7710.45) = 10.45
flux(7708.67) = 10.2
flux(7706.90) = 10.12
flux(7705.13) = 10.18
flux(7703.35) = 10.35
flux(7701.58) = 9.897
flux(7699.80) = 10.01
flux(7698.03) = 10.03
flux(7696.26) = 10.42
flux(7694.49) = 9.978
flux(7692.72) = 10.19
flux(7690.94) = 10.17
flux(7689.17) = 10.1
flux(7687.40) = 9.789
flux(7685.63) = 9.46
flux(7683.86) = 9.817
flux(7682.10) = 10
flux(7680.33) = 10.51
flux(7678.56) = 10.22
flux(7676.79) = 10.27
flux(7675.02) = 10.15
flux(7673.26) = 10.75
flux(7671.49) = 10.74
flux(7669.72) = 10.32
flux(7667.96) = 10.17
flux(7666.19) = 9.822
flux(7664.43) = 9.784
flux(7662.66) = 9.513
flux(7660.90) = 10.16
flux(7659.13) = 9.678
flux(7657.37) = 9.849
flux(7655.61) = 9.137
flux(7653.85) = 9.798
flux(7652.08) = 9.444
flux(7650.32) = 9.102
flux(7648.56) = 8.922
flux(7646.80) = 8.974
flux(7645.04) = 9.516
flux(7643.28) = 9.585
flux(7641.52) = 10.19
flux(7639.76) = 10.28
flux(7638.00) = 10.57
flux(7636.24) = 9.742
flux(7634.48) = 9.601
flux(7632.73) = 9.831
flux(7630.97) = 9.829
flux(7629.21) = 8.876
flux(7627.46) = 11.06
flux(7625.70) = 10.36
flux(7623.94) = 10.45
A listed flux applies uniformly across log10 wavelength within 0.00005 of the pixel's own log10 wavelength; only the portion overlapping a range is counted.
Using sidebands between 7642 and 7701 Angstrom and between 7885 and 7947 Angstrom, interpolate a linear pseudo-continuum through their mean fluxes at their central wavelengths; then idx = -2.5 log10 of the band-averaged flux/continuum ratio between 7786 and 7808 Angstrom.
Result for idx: 0.02 mag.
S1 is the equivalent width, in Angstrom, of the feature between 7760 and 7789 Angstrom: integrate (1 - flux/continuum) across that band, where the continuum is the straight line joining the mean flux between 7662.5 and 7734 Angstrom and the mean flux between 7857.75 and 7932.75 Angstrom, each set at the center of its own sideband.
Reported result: 0.7 Angstrom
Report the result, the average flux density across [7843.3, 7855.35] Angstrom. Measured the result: 9.72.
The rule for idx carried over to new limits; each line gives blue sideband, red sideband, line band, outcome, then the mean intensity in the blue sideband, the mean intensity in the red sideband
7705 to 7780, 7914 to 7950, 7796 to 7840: 0.034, 9.94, 9.8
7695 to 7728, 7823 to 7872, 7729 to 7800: 0.018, 10.2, 9.65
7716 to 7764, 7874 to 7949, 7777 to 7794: 0.018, 9.93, 9.77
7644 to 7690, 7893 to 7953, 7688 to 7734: -0.029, 9.85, 9.8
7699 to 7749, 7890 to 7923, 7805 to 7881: 0.032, 10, 9.89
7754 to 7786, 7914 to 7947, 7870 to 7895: 0.023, 9.78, 9.83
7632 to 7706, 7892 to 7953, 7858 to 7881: 0.028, 9.93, 9.8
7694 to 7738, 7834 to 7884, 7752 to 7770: 0.019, 10.1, 9.7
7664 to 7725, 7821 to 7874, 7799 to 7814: 0.022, 10.1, 9.63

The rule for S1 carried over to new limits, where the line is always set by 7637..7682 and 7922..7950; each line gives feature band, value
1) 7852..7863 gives 0.0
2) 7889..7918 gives -0.3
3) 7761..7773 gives 0.3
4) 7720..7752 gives -0.1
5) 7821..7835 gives 0.4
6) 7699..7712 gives -0.4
